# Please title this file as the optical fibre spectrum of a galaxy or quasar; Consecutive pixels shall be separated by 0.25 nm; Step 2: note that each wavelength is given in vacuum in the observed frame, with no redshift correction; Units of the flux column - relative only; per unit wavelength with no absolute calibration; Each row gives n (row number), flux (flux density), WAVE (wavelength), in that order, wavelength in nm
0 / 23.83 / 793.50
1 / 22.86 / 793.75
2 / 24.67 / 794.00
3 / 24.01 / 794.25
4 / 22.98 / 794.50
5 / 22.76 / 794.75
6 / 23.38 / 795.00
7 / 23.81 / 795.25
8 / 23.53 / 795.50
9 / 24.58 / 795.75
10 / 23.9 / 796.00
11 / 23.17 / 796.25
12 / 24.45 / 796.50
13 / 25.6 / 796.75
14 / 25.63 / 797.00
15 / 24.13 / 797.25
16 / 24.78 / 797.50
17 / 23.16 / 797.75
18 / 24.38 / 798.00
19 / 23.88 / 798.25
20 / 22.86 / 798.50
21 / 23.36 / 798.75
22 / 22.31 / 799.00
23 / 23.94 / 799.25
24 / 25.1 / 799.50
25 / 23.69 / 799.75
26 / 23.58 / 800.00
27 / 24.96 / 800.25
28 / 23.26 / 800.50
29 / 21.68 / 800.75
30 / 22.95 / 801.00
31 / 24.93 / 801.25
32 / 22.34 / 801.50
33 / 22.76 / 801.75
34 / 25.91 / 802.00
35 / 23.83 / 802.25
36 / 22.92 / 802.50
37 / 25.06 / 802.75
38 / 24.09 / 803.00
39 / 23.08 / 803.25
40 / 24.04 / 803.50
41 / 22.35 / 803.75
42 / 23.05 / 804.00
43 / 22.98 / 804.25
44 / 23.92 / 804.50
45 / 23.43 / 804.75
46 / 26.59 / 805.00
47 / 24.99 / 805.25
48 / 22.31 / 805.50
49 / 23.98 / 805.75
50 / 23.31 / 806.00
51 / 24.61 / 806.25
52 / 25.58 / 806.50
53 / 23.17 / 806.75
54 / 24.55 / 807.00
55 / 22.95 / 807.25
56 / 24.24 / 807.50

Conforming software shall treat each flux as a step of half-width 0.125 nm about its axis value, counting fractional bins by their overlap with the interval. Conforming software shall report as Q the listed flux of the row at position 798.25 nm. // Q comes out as 23.88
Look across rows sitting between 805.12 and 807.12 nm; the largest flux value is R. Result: 25.58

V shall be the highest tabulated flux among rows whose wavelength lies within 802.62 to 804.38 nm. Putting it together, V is 25.06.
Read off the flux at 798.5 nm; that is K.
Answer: 22.86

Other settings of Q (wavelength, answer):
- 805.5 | 22.31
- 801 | 22.95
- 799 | 22.31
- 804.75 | 23.43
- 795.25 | 23.81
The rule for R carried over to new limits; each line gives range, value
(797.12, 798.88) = 24.78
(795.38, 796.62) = 24.58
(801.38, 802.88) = 25.91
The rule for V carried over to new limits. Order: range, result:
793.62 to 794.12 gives 24.67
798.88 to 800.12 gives 25.1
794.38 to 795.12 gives 23.38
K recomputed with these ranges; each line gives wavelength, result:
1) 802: 25.91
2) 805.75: 23.98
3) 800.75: 21.68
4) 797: 25.63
